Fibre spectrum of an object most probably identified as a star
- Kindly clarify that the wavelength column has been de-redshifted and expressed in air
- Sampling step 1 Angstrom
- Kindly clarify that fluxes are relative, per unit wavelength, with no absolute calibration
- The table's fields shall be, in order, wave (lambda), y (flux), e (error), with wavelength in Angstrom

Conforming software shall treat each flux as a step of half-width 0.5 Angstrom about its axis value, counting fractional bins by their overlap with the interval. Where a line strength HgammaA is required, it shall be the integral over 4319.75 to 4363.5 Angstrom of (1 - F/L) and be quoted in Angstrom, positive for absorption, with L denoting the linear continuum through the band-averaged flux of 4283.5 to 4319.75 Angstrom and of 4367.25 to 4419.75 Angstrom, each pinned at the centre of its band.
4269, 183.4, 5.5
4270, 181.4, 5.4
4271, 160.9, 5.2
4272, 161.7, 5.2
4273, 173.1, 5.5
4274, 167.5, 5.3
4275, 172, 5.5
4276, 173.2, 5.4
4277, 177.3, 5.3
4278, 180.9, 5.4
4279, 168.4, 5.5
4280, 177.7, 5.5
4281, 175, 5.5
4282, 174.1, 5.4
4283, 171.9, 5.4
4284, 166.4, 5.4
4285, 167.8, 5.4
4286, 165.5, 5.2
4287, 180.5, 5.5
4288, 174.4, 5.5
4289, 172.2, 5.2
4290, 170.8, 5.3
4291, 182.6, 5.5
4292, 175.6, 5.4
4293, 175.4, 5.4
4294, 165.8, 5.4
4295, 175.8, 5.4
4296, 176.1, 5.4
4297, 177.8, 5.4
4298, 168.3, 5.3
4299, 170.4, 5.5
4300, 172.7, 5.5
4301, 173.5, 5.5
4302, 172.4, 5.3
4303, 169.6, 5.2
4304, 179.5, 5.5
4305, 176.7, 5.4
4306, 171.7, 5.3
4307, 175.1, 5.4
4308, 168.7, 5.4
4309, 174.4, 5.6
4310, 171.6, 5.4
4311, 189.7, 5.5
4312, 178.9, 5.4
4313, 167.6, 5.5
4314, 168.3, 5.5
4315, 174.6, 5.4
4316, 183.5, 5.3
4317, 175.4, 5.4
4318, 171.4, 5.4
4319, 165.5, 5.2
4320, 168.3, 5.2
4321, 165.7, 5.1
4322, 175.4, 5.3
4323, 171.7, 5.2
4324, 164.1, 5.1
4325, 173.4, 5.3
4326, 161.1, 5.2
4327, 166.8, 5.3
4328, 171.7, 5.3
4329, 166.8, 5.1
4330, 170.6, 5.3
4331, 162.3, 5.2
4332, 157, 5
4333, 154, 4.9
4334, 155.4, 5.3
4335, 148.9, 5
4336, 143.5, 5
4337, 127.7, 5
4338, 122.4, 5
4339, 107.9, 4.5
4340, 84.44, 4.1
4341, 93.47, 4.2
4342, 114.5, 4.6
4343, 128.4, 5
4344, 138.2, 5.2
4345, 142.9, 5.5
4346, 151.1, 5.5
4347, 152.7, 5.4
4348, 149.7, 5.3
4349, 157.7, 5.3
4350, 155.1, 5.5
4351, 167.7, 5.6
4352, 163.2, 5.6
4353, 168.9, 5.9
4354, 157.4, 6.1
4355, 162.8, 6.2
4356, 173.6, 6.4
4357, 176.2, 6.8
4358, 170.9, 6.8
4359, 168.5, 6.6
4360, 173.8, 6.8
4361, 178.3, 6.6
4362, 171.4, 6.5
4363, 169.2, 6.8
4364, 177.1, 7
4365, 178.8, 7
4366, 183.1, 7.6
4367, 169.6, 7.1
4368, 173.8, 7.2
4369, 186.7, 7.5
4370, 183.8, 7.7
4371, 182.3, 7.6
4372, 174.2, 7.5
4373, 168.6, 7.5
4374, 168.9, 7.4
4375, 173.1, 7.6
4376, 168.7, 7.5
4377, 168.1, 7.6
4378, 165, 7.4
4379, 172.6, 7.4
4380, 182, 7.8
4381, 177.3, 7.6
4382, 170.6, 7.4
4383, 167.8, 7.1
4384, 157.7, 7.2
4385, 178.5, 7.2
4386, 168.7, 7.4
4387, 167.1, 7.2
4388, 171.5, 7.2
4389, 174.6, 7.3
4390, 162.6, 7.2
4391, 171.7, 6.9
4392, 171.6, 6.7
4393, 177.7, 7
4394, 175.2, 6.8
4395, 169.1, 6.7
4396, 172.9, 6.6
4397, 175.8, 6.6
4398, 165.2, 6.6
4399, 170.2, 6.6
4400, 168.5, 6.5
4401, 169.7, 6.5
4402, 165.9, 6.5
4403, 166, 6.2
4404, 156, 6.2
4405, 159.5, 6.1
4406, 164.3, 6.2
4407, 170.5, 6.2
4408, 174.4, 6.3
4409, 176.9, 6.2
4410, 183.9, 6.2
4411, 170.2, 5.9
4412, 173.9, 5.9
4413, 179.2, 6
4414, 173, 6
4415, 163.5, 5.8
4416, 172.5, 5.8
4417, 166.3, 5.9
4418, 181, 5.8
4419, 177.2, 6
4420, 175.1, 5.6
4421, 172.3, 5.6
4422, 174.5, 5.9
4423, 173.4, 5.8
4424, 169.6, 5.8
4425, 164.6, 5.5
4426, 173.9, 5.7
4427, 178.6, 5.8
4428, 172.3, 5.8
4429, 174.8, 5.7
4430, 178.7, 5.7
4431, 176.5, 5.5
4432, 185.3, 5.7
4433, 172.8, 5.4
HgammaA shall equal 4.6 Angstrom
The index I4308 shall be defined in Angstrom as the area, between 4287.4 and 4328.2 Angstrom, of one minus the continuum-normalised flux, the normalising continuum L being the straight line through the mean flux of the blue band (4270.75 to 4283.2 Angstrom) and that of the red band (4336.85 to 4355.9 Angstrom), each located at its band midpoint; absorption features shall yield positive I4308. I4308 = -3.9 Angstrom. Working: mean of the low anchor 172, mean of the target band 173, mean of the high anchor 140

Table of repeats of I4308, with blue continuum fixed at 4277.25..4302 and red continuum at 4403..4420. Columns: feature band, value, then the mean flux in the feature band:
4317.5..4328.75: 0.27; 169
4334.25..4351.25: 3.76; 134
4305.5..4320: -0.07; 174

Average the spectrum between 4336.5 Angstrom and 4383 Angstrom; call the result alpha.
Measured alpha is 160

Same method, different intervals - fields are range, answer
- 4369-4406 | 171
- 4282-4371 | 165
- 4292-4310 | 173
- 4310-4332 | 171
